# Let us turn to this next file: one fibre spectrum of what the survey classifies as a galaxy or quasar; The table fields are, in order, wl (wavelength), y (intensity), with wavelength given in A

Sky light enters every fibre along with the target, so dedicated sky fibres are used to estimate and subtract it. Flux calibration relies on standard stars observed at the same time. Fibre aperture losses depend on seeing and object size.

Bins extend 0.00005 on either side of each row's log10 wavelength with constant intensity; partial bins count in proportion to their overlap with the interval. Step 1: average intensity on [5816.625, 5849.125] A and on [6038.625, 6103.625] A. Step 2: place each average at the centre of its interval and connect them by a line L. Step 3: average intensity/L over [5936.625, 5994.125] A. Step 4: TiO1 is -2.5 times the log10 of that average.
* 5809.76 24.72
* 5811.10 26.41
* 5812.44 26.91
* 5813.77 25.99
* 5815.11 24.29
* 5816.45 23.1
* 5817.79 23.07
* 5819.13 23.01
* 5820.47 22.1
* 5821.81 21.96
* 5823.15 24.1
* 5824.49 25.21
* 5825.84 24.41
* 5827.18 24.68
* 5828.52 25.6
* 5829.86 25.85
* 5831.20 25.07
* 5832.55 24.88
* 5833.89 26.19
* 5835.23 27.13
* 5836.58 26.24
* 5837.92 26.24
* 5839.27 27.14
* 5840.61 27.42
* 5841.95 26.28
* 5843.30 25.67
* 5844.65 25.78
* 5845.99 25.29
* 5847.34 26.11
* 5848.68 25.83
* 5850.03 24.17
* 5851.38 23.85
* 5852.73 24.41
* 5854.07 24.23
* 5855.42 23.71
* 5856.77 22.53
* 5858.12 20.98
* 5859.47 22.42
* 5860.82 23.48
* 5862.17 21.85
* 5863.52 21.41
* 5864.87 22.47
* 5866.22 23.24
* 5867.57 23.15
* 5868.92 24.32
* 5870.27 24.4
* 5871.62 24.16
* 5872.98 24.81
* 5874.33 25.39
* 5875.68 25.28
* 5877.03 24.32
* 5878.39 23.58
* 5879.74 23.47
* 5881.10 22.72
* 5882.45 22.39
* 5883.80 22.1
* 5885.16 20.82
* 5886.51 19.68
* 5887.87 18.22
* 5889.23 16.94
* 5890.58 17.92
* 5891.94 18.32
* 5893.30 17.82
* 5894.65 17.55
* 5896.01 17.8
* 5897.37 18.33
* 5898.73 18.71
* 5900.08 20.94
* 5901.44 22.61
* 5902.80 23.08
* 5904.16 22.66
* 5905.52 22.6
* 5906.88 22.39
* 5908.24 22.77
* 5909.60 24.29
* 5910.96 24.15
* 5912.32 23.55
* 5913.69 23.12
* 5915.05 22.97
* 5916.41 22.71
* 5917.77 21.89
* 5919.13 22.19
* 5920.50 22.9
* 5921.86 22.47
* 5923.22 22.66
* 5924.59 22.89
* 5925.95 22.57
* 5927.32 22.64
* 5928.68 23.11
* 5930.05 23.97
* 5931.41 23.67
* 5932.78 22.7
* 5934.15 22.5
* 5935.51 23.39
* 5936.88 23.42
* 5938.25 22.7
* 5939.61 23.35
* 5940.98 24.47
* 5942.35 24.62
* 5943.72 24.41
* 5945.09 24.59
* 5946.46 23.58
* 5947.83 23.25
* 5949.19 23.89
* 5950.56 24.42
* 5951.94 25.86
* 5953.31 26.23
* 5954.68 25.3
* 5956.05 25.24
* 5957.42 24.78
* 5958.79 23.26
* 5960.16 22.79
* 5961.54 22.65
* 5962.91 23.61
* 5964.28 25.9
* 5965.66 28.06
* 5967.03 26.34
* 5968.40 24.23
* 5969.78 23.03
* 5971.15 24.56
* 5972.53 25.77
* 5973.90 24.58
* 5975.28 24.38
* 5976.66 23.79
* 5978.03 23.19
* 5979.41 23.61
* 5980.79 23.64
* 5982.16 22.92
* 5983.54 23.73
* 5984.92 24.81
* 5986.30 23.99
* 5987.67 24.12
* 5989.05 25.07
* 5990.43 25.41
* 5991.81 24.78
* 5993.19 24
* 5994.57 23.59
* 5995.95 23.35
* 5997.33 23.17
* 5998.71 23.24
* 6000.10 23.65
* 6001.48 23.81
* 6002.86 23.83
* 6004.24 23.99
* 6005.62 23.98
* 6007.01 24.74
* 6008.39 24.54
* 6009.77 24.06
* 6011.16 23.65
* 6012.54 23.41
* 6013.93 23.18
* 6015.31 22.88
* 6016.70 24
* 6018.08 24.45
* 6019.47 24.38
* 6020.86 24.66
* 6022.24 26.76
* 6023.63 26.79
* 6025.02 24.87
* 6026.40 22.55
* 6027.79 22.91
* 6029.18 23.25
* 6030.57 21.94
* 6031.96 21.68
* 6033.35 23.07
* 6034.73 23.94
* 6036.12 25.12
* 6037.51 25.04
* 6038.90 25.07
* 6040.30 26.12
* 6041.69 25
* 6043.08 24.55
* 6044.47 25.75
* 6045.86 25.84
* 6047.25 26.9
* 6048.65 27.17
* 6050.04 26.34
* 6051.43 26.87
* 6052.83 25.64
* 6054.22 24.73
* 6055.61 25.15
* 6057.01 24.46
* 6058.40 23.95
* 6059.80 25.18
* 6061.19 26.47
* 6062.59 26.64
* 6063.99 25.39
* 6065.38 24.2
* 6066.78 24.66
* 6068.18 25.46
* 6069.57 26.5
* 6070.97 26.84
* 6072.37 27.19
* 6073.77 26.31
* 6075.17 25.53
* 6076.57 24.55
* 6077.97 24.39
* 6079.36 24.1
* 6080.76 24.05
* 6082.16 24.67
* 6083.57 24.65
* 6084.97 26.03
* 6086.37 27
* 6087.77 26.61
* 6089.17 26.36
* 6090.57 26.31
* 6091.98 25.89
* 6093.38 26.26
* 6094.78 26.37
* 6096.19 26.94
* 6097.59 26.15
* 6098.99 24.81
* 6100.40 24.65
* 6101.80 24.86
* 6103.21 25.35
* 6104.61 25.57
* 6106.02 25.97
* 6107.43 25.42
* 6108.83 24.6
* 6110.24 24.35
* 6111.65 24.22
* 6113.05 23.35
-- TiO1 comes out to 0.05 mag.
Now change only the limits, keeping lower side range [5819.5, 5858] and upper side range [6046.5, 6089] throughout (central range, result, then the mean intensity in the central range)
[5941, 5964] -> 0.043 mag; 24.3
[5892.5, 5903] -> 0.280 mag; 19.4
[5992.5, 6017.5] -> 0.075 mag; 23.7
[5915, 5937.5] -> 0.107 mag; 22.9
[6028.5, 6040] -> 0.079 mag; 23.7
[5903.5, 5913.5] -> 0.090 mag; 23.2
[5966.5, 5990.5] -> 0.049 mag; 24.2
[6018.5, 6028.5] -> 0.035 mag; 24.7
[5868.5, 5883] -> 0.045 mag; 24.1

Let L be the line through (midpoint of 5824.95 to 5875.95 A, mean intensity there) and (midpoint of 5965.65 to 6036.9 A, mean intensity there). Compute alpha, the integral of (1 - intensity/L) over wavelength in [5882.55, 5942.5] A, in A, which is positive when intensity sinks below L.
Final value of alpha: 6.36 A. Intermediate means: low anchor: 24.6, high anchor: 24.1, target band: 21.8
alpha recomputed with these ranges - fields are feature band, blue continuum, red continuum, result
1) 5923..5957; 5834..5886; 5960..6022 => 0.45 A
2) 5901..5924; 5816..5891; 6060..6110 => 1.29 A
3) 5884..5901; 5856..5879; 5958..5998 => 3.49 A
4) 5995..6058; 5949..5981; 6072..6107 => 1.58 A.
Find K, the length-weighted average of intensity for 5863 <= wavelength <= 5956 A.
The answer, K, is 22.6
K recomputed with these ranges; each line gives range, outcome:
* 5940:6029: 24.3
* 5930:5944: 23.5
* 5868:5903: 21.4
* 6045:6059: 25.7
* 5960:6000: 24.2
